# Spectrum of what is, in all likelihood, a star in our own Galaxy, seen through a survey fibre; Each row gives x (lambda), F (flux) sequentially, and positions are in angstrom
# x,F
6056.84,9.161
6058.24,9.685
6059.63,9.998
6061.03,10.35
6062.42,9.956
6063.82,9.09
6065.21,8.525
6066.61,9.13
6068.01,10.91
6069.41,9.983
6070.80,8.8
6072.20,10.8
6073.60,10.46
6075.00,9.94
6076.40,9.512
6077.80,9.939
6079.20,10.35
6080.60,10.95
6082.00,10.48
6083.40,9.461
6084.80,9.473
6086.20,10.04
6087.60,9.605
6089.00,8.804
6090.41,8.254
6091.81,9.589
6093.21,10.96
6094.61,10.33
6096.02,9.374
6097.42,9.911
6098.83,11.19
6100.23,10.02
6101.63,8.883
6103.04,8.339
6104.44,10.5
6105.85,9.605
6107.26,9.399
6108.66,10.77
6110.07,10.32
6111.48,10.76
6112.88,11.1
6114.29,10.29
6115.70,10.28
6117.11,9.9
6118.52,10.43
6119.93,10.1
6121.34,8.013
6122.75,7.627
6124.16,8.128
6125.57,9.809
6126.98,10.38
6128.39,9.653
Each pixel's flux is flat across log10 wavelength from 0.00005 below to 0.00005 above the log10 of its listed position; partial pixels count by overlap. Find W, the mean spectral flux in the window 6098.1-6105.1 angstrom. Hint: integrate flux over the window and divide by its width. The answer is 9.79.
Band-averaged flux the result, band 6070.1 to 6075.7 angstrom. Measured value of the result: 10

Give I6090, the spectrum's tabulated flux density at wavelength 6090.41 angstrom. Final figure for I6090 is 8.254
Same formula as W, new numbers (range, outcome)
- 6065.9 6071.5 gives 9.7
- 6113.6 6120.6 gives 10.2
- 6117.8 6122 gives 9.52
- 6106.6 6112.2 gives 10.3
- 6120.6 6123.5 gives 7.85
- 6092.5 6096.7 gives 10.2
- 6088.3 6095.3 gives 9.59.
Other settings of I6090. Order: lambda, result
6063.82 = 9.09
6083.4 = 9.461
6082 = 10.48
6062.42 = 9.956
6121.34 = 8.013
